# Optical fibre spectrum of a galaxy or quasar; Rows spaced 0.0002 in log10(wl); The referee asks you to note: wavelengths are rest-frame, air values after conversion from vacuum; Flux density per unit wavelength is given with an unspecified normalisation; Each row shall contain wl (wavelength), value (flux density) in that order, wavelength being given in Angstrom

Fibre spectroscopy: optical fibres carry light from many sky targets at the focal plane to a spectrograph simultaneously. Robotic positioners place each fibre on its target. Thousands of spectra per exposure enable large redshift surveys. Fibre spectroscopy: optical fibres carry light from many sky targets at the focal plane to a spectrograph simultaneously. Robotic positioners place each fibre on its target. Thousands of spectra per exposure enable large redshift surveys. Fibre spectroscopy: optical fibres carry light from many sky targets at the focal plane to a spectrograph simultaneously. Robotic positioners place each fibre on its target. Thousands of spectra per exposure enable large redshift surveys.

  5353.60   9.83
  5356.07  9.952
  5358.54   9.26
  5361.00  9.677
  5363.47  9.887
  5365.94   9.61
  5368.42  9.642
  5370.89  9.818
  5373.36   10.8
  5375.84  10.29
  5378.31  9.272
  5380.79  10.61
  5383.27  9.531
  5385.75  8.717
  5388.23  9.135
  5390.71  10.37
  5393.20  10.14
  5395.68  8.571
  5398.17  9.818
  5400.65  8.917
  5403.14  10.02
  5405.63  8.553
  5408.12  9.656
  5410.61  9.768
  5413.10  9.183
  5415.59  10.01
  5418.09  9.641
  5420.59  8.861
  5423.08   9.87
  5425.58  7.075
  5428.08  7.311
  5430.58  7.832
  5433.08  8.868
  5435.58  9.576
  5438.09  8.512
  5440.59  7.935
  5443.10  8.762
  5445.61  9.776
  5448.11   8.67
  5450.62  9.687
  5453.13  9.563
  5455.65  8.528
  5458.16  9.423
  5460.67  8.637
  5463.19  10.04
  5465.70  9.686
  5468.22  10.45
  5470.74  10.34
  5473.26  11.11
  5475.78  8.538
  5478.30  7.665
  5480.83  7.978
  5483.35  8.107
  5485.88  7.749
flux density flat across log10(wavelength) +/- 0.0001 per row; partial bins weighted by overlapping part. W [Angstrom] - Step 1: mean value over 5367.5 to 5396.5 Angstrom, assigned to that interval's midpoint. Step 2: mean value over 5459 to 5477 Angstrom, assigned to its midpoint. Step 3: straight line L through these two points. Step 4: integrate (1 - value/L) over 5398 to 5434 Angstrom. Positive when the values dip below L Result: 2.9 Angstrom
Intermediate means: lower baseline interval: 9.76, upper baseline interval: 9.82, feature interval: 9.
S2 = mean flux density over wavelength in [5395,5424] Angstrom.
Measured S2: 9.42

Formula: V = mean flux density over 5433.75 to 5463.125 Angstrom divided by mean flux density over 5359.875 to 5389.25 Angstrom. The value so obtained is 0.9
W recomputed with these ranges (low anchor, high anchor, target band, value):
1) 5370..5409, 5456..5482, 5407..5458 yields 2.83 Angstrom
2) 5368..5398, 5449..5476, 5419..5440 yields 2.62 Angstrom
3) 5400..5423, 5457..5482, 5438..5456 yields 0.83 Angstrom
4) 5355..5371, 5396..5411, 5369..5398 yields -0.67 Angstrom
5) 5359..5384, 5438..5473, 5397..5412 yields 0.37 Angstrom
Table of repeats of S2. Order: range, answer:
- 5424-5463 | 8.72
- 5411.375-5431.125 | 8.78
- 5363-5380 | 9.92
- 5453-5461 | 9.01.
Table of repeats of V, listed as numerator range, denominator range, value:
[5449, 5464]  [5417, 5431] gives 1.10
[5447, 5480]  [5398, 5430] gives 1.03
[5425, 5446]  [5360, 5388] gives 0.86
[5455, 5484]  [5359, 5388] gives 0.95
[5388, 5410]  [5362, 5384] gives 0.95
